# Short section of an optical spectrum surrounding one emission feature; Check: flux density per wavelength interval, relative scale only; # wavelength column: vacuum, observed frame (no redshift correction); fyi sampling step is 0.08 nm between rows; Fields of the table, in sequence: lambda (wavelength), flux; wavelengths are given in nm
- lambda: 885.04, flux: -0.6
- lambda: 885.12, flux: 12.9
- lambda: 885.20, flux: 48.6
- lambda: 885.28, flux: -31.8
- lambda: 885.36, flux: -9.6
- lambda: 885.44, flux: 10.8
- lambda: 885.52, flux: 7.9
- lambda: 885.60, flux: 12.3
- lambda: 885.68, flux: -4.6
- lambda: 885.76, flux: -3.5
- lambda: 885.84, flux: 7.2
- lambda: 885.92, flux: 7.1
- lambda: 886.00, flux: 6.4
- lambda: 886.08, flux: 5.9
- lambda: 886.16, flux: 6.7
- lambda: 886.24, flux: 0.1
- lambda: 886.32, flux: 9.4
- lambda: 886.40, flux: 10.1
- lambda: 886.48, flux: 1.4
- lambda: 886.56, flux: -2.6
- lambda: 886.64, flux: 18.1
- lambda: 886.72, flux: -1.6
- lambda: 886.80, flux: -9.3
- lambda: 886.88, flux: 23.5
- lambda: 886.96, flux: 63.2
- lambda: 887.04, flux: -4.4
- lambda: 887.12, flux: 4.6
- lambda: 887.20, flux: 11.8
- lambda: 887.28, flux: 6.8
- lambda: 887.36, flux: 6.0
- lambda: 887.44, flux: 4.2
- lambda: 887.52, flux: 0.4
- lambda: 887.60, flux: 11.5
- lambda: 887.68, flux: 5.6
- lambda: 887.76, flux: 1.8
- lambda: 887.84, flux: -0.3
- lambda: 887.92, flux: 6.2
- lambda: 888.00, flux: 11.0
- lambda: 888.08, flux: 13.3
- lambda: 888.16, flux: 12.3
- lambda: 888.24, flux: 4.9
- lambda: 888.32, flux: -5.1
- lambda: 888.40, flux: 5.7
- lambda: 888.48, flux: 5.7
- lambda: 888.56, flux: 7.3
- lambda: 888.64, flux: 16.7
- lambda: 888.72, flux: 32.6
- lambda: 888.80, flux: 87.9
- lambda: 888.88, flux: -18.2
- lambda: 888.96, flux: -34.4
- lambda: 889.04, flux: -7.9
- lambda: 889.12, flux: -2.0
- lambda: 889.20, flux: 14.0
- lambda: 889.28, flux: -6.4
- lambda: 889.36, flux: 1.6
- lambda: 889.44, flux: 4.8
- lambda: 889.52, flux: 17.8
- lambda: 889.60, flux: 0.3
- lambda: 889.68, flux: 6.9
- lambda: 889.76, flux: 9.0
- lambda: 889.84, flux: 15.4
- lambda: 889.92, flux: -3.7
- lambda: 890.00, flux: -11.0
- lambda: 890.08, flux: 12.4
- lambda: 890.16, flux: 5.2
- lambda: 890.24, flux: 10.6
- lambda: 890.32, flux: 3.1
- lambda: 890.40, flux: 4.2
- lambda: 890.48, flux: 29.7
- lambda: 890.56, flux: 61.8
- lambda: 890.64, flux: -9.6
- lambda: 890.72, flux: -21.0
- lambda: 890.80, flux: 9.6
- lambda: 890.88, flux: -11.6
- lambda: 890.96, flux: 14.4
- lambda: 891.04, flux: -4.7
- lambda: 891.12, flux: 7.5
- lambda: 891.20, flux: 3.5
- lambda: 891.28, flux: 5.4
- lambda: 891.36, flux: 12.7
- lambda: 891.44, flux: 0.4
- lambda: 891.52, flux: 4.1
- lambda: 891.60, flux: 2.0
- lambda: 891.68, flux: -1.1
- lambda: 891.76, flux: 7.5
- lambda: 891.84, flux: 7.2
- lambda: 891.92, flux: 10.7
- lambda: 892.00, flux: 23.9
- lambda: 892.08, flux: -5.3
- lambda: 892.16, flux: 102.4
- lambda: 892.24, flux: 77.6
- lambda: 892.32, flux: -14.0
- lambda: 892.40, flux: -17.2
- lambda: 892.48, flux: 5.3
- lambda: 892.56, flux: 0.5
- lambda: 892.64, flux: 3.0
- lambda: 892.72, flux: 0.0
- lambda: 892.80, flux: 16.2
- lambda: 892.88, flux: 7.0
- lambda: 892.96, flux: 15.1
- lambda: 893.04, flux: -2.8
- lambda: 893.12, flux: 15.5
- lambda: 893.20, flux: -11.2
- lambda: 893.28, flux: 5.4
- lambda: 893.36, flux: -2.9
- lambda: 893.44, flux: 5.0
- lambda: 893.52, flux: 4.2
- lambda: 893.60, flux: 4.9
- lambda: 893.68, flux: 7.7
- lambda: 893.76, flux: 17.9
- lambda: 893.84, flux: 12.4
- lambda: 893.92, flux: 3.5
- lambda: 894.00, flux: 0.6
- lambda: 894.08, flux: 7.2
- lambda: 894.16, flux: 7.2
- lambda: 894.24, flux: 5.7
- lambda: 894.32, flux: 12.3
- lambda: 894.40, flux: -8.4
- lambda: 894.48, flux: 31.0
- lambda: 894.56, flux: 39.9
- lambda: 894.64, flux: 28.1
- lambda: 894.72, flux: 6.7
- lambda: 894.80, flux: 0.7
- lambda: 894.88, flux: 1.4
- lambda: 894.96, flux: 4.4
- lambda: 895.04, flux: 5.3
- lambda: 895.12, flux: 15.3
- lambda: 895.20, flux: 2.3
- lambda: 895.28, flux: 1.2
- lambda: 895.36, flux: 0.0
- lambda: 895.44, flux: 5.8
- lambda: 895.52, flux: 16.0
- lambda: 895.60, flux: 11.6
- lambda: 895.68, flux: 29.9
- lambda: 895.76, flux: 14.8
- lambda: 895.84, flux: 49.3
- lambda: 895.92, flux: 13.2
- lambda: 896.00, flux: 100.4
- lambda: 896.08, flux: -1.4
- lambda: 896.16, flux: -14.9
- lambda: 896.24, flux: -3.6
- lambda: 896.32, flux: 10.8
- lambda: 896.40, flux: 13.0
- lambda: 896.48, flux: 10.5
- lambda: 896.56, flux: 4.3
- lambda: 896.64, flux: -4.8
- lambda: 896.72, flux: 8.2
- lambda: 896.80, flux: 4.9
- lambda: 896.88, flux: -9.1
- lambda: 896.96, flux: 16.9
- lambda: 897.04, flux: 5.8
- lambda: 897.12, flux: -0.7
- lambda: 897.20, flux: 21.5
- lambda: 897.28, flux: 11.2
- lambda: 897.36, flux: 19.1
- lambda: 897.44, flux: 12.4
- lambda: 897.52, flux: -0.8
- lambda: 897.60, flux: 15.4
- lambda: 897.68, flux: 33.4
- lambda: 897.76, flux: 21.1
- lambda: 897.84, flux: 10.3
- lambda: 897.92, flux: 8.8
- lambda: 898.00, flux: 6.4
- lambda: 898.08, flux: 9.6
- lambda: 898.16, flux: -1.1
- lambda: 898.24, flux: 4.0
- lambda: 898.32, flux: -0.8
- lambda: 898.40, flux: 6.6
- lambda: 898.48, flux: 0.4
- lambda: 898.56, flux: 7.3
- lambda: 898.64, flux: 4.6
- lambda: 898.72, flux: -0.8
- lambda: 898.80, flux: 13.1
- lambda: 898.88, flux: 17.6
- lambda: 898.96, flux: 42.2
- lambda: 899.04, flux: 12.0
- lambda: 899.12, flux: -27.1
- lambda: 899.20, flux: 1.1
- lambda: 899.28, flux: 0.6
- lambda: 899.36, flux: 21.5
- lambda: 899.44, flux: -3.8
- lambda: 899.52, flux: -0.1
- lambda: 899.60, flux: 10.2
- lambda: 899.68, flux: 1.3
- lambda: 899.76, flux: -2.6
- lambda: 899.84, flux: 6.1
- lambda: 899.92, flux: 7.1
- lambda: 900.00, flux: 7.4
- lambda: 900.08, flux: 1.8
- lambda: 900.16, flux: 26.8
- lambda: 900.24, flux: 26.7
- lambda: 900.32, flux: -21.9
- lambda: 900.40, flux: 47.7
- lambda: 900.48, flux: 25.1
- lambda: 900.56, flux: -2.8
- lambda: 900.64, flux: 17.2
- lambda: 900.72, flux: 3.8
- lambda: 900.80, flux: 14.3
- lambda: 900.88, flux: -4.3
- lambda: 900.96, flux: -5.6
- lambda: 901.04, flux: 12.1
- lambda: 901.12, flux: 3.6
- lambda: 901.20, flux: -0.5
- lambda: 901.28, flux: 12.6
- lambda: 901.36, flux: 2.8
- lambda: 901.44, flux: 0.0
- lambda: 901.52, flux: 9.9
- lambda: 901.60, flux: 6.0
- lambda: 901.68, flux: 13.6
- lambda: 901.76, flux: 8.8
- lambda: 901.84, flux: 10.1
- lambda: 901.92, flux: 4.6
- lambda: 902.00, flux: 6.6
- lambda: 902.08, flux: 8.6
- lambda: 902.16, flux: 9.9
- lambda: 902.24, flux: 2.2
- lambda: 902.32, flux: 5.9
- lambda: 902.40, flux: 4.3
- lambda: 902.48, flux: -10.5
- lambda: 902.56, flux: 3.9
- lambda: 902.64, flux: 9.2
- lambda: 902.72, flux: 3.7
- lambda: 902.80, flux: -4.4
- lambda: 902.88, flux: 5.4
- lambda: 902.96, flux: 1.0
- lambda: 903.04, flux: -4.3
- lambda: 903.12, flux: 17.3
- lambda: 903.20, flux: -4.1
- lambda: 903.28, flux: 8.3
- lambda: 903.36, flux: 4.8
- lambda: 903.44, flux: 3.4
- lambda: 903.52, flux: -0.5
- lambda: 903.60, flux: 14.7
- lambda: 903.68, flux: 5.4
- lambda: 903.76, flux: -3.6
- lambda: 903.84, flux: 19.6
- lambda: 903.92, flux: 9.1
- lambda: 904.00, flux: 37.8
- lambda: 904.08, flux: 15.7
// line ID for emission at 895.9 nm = [S II]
